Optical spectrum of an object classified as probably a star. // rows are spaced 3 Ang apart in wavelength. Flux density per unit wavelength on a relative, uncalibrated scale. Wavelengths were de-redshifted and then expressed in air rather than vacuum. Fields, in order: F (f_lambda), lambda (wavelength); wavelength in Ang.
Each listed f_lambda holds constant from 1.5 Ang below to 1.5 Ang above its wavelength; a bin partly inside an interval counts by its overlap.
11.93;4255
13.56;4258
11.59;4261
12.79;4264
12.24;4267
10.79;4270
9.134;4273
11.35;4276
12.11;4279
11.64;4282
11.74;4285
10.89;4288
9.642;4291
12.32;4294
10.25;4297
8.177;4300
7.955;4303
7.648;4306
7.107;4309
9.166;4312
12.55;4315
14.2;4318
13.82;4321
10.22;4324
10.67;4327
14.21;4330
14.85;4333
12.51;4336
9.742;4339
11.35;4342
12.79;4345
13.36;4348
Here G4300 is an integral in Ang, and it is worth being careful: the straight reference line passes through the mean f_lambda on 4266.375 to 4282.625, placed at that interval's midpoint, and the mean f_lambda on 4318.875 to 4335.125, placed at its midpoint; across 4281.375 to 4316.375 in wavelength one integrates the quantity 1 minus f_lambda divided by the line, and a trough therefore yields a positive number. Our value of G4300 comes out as 5.9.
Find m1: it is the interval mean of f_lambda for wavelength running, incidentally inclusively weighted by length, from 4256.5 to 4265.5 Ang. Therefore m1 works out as 12.6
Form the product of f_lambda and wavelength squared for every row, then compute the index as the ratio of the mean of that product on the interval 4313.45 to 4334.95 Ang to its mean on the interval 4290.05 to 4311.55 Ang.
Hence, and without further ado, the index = 1.5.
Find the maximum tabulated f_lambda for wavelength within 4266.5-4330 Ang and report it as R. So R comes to 14.21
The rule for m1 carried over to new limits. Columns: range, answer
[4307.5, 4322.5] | 11.4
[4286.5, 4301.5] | 10.3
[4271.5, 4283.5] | 11.1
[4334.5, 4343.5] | 11.2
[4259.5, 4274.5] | 11.3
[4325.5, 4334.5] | 13.2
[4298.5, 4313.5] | 8.01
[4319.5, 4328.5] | 11.6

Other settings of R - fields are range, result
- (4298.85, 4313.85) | 9.166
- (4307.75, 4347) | 14.85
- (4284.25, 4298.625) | 12.32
